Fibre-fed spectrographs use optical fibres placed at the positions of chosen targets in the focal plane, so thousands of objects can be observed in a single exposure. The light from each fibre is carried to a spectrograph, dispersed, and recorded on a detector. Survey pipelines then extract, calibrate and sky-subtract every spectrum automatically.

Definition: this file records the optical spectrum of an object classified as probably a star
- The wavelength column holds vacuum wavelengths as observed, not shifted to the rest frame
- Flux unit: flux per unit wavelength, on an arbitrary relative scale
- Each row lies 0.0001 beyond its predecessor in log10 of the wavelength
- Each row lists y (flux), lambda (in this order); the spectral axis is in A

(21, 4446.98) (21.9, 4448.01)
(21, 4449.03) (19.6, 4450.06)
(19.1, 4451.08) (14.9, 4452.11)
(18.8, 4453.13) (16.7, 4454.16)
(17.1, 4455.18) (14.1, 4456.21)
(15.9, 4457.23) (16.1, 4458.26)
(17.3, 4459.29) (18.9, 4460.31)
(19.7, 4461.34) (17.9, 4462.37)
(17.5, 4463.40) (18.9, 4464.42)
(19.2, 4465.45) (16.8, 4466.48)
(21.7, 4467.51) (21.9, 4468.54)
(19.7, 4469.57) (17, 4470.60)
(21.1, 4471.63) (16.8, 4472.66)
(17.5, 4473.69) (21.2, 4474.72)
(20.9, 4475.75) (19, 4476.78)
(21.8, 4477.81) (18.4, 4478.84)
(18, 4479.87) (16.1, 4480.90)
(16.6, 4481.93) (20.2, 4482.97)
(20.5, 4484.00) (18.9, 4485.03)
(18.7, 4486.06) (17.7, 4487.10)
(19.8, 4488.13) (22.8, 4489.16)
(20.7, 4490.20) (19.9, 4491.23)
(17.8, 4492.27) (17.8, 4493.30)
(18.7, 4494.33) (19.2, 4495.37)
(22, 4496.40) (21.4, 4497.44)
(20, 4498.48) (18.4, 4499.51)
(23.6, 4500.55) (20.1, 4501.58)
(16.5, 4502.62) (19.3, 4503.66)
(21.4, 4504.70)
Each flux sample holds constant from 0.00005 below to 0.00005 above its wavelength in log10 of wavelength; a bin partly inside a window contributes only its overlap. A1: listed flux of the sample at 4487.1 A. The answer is 17.7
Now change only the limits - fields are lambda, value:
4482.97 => 20.2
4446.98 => 21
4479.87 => 18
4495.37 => 19.2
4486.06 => 18.7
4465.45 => 19.2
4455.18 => 17.1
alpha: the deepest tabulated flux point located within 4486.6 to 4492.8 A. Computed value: 17.7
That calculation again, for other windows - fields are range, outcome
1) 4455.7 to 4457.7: 14.1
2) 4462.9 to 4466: 17.5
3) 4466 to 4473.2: 16.8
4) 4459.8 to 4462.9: 17.9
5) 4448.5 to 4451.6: 19.1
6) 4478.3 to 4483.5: 16.1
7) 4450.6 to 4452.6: 14.9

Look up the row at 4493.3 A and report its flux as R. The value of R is 17.8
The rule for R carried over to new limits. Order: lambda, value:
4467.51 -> 21.7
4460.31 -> 18.9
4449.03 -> 21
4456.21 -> 14.1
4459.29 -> 17.3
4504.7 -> 21.4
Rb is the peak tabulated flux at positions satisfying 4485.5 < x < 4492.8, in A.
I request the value 22.8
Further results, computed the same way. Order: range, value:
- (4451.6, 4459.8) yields 18.8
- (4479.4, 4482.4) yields 18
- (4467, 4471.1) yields 21.9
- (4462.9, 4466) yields 19.2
